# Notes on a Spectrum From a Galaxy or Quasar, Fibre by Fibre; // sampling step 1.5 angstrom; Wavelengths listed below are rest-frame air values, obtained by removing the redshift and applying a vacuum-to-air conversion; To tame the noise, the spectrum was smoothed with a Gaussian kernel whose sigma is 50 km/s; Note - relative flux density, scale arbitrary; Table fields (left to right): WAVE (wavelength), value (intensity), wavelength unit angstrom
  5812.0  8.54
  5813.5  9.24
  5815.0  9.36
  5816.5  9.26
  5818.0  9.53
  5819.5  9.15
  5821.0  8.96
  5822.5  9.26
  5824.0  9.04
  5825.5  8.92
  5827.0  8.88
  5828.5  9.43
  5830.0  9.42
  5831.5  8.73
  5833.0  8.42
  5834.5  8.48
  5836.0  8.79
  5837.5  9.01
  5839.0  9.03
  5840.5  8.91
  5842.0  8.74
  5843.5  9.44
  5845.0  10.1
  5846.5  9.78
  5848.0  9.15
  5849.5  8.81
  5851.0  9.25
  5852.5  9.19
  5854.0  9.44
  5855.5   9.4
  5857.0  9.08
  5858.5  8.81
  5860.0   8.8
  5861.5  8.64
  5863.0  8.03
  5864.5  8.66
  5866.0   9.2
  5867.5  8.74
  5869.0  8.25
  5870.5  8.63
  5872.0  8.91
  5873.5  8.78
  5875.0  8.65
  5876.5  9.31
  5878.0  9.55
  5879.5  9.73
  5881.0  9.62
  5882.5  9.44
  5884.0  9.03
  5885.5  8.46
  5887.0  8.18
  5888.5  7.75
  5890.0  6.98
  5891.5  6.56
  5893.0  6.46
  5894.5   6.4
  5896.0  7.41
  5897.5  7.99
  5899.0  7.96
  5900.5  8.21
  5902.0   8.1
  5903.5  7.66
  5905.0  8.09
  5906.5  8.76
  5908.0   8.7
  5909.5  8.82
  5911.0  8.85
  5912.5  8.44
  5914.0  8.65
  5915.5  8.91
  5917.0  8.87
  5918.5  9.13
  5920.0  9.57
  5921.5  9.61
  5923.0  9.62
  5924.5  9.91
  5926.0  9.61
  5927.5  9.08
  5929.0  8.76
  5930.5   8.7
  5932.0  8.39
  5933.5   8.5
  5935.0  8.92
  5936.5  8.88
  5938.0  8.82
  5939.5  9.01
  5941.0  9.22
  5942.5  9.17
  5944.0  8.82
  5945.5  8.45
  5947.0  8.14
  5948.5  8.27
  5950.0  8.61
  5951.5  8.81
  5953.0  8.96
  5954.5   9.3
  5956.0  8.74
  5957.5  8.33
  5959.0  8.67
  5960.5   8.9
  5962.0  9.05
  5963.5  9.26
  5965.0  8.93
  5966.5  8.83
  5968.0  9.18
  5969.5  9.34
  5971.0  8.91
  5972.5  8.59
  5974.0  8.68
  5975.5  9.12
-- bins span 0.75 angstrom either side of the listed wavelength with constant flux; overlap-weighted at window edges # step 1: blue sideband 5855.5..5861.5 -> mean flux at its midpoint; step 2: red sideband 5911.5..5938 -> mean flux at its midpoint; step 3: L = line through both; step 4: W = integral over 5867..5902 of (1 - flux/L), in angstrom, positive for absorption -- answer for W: 2.6 angstrom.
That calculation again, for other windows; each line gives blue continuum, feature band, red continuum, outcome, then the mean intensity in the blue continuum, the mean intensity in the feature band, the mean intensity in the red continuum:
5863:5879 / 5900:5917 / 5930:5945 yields 0.7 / 8.84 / 8.49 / 8.84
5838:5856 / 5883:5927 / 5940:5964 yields 3.0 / 9.26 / 8.38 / 8.79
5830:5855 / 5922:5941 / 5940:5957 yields -0.5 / 9.09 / 9.03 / 8.77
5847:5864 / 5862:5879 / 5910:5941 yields 0.3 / 8.97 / 8.8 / 9.02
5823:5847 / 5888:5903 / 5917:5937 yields 2.8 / 9.06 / 7.38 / 9.12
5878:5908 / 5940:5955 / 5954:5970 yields 0.0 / 8.1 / 8.77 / 8.95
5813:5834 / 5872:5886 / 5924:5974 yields -0.3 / 9.11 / 9.17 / 8.87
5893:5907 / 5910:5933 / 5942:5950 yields -2.7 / 7.75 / 9.06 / 8.55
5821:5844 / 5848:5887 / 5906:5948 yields -0.1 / 8.96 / 8.96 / 8.94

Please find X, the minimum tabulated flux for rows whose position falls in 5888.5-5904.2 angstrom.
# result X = 6.4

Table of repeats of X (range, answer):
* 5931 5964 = 8.14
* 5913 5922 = 8.65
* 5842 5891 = 6.98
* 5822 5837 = 8.42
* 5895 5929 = 7.41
